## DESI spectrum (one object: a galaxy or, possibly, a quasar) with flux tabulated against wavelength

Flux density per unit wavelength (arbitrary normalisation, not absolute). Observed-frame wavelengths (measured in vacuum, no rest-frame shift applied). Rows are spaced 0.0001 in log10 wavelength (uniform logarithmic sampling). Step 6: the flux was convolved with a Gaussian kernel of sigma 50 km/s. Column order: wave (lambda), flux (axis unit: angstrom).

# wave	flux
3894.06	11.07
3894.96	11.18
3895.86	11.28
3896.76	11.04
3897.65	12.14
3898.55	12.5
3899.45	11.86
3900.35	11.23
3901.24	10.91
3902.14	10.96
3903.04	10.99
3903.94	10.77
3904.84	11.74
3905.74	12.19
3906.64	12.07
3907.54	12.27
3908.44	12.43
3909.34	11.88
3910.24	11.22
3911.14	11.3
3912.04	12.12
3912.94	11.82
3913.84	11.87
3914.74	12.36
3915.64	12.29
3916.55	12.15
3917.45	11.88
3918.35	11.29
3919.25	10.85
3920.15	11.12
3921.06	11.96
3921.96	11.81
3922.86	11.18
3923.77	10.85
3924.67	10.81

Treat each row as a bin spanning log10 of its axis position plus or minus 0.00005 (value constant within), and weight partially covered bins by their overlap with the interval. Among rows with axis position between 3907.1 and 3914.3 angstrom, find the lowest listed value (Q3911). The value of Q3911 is 11.22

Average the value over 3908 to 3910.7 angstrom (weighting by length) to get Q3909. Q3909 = 11.8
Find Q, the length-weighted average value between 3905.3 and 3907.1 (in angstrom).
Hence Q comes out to 12.1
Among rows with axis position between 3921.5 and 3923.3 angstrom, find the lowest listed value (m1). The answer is 11.18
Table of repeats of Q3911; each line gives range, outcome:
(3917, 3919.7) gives 10.85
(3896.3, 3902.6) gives 10.91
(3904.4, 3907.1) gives 11.74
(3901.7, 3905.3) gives 10.77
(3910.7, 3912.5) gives 11.3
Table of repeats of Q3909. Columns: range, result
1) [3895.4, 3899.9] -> 11.8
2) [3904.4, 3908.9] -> 12.1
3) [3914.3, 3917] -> 12.2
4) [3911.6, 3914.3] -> 12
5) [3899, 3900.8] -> 11.6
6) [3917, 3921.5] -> 11.4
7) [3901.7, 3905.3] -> 11.1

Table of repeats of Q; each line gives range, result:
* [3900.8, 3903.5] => 10.9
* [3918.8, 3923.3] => 11.4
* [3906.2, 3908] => 12.2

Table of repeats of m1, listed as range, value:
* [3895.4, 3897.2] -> 11.04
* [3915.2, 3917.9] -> 11.88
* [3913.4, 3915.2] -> 11.87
